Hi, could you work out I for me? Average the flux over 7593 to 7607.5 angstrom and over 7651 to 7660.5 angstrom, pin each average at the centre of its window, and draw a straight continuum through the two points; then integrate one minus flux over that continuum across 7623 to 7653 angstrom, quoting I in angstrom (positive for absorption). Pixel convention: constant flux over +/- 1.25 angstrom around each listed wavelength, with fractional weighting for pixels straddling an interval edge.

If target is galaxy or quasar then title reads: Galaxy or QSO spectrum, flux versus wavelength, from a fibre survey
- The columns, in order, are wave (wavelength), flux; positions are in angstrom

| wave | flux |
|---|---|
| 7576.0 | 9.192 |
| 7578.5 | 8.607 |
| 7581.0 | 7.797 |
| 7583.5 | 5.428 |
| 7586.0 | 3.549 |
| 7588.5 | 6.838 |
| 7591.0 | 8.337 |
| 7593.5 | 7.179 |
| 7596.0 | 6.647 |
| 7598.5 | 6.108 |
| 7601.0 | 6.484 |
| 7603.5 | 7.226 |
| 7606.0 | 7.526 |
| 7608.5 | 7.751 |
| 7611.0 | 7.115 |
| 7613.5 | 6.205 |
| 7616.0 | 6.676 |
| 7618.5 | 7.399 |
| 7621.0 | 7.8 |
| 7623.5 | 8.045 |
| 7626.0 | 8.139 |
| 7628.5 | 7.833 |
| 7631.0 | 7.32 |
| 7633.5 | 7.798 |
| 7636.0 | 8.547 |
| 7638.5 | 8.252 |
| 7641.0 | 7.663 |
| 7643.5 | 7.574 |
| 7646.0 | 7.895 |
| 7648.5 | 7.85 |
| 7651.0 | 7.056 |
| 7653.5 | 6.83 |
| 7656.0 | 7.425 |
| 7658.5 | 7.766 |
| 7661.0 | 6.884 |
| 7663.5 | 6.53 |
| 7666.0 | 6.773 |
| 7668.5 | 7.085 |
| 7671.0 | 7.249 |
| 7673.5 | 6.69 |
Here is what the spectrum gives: -2.8 angstrom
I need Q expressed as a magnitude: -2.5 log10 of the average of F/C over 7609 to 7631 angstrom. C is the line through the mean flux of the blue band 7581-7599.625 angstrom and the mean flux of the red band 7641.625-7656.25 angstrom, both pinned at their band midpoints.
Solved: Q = -0.072 mag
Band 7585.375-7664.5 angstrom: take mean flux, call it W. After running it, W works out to 7.29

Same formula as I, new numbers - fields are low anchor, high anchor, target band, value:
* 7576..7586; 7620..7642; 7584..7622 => 3.2 angstrom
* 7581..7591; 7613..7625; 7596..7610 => -0.7 angstrom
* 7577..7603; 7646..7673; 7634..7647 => -1.7 angstrom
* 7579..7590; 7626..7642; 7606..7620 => 0.1 angstrom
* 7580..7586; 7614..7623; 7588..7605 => -1.5 angstrom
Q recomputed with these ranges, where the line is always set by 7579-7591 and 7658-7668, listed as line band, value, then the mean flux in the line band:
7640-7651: -0.13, 7.67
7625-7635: -0.17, 7.78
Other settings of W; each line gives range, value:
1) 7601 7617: 7.04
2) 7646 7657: 7.36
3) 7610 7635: 7.45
